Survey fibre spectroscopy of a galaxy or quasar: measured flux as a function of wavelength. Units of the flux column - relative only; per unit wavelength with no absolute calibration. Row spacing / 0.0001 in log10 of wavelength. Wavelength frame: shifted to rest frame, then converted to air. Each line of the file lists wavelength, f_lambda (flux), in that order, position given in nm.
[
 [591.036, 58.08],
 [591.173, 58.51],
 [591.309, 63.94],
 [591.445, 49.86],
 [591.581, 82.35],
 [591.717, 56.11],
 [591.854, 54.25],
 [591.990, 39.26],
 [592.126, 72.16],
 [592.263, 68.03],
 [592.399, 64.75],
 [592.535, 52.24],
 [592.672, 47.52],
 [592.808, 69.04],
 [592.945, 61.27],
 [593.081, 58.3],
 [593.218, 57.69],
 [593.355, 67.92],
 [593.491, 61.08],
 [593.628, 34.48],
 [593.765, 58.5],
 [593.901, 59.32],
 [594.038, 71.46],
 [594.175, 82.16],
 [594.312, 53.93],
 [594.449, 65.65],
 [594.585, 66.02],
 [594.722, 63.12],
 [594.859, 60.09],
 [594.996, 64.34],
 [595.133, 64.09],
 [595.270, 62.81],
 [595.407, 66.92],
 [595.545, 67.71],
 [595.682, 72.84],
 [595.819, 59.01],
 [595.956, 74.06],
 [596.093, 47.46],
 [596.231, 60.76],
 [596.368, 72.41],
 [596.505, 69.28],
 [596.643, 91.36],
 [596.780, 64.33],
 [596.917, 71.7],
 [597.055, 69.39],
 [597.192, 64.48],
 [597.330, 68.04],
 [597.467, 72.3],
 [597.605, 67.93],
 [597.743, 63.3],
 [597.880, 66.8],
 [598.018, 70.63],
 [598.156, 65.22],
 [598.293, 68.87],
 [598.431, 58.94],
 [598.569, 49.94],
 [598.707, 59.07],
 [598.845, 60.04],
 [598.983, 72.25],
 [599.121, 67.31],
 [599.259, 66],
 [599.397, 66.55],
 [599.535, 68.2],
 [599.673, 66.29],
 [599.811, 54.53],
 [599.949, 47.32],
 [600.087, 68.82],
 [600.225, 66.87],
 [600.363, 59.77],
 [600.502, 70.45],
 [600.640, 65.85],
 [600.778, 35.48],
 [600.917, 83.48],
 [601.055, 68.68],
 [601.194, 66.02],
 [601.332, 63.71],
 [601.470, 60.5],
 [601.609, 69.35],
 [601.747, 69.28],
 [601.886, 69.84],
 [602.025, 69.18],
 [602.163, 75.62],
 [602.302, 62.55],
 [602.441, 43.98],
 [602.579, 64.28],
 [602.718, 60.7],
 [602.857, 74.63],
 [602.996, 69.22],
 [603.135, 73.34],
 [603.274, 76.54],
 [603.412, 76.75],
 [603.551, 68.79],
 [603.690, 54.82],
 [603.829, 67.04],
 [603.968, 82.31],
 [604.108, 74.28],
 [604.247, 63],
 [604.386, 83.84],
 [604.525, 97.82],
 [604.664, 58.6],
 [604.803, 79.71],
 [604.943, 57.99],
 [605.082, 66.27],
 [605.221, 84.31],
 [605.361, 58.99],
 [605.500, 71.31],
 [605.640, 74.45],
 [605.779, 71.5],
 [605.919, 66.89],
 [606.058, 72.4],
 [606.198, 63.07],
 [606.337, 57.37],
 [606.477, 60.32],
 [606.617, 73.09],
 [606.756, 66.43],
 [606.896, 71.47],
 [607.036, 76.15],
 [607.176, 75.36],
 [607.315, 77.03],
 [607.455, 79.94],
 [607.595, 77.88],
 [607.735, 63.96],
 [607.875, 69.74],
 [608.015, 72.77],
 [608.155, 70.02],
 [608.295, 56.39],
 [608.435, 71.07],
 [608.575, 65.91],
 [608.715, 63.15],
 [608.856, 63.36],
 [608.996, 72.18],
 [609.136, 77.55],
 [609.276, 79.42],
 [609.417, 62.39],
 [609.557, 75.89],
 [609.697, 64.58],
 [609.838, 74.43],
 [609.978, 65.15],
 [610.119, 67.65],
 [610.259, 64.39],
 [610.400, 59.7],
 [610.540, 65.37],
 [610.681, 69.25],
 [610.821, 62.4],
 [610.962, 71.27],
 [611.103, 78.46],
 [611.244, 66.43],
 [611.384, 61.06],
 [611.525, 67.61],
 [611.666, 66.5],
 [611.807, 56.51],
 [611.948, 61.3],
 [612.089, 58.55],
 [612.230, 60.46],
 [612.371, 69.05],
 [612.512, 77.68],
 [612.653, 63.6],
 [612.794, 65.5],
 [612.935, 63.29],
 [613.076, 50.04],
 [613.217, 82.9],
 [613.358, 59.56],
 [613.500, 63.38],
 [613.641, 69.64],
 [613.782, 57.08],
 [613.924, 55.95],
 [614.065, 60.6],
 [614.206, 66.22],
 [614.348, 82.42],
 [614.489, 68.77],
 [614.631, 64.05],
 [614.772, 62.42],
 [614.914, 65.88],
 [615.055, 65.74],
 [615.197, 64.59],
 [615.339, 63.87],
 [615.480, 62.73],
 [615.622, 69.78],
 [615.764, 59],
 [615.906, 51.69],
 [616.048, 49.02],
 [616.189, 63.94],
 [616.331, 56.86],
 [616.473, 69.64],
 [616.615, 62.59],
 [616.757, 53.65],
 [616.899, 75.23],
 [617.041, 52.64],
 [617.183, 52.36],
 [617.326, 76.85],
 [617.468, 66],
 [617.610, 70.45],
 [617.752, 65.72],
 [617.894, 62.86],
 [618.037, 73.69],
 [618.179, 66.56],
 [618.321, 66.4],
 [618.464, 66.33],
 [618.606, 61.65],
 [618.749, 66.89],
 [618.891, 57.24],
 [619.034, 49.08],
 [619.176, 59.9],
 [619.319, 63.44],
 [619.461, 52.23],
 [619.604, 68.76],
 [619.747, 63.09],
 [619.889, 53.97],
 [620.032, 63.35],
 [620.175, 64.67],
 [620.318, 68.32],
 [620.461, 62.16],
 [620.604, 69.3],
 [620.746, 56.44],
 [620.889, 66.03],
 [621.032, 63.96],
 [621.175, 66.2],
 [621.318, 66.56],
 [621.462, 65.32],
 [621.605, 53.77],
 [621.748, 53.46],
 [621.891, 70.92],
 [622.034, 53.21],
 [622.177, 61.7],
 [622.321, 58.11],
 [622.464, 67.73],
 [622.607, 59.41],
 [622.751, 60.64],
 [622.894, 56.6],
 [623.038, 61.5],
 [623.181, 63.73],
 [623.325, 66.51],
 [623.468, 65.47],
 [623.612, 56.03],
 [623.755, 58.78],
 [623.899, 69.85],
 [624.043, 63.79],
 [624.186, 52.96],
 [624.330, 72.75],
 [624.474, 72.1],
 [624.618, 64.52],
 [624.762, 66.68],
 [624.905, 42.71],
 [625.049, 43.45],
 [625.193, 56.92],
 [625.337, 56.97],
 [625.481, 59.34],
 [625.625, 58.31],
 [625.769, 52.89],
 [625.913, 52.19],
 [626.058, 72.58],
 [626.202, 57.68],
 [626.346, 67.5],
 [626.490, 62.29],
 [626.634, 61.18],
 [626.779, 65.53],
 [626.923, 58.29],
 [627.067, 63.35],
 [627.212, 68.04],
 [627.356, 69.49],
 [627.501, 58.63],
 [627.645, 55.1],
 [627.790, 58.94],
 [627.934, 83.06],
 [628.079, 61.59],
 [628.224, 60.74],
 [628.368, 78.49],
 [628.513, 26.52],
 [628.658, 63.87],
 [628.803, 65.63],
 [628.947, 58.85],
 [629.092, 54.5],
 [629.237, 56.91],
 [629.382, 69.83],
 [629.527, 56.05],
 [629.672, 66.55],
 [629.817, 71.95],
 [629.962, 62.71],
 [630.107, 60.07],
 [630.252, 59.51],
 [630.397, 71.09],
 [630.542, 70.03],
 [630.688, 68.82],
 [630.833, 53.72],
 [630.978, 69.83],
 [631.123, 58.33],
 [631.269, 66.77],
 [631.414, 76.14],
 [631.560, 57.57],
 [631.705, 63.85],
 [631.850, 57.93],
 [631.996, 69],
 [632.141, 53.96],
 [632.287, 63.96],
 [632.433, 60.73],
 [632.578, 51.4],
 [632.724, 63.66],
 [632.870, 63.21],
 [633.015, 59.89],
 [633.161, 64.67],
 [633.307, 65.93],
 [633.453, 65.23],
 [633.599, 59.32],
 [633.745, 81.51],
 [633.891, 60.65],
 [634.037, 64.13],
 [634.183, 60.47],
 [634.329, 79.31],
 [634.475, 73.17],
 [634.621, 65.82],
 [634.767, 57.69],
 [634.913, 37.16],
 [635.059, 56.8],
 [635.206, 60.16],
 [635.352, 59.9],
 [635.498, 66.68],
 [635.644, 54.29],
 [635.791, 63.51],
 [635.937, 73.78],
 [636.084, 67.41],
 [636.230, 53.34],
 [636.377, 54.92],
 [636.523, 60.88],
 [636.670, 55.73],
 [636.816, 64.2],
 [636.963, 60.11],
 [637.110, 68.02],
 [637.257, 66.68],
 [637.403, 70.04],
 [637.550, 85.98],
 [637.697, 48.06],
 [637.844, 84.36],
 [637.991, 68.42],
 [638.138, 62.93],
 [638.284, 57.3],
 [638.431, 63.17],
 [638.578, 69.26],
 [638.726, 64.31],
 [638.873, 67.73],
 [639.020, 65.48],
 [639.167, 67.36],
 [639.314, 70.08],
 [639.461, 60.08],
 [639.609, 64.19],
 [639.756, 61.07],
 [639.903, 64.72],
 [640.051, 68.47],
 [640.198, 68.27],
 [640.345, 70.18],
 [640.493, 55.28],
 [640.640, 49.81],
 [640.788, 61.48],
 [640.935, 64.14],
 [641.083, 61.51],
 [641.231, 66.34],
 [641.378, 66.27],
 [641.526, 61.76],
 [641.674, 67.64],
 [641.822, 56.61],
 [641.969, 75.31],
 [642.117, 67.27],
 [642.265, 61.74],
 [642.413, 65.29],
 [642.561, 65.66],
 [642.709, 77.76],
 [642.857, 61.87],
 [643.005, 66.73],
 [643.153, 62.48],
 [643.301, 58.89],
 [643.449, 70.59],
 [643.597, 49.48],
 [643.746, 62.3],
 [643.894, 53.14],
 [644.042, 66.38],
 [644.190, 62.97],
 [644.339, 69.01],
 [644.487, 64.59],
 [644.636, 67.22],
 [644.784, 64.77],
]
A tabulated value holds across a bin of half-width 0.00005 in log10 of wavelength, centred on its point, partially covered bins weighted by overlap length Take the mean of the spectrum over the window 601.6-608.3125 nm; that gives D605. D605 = 69.9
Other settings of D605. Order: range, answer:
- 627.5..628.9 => 61.4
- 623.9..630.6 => 61.6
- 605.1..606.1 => 71.1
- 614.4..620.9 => 63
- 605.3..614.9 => 67.4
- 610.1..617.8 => 64.3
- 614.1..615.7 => 66.8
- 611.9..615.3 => 65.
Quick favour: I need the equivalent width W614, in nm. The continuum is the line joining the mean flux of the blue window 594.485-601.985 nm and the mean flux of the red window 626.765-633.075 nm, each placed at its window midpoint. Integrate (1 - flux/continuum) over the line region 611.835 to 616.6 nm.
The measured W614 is 0.02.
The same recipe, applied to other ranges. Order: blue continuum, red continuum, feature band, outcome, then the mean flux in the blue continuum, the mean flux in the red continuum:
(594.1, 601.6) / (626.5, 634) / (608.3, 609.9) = -0.123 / 65.3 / 63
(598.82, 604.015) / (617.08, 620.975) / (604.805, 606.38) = -0.073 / 65.9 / 63.4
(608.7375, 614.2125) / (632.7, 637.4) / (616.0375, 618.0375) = 0.054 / 66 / 62.9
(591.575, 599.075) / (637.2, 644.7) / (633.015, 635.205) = 0.041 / 63.7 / 64.8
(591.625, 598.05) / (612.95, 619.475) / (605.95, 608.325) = -0.235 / 63.8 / 63.3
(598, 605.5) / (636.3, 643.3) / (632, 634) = 0.069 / 66.8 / 64.8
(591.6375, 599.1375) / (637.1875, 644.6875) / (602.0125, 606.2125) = -0.399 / 63.6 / 64.8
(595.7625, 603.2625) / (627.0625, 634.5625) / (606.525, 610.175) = -0.306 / 65.6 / 63.6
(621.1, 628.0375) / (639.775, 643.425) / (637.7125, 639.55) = -0.062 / 61.5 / 64.4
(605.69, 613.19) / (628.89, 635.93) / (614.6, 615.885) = 0.053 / 67.7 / 62.9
